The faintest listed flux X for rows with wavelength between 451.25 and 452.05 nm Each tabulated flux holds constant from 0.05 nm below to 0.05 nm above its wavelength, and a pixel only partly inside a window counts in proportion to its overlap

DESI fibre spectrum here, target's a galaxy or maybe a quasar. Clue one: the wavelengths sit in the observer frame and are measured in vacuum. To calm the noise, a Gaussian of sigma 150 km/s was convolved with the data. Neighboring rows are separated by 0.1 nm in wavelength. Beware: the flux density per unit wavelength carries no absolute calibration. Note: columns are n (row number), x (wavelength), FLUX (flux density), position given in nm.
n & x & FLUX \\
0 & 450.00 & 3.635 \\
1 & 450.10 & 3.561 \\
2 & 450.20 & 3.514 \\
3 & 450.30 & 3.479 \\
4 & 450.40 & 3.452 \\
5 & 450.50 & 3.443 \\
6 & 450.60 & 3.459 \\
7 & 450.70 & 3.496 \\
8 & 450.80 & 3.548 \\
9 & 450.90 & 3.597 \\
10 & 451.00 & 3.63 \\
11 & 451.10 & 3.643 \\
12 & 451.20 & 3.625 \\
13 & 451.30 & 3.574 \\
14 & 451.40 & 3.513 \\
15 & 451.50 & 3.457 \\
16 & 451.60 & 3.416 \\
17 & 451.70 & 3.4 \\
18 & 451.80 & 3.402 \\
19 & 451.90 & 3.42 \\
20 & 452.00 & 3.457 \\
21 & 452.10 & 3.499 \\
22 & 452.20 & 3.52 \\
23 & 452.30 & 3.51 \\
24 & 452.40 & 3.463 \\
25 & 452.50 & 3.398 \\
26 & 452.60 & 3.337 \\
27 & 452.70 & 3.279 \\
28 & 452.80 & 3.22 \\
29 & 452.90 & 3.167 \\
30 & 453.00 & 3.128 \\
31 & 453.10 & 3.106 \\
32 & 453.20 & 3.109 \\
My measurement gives 3.4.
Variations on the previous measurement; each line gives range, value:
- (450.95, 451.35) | 3.574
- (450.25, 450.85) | 3.443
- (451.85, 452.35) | 3.42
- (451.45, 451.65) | 3.416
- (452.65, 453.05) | 3.128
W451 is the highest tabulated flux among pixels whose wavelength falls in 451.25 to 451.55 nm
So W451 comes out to 3.574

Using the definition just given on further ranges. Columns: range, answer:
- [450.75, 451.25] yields 3.643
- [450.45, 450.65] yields 3.459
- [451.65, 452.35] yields 3.52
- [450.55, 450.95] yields 3.597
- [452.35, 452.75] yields 3.463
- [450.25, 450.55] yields 3.479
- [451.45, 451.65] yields 3.457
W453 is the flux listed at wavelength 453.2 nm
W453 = 3.109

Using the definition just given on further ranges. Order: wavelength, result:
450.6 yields 3.459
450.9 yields 3.597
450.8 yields 3.548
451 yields 3.63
